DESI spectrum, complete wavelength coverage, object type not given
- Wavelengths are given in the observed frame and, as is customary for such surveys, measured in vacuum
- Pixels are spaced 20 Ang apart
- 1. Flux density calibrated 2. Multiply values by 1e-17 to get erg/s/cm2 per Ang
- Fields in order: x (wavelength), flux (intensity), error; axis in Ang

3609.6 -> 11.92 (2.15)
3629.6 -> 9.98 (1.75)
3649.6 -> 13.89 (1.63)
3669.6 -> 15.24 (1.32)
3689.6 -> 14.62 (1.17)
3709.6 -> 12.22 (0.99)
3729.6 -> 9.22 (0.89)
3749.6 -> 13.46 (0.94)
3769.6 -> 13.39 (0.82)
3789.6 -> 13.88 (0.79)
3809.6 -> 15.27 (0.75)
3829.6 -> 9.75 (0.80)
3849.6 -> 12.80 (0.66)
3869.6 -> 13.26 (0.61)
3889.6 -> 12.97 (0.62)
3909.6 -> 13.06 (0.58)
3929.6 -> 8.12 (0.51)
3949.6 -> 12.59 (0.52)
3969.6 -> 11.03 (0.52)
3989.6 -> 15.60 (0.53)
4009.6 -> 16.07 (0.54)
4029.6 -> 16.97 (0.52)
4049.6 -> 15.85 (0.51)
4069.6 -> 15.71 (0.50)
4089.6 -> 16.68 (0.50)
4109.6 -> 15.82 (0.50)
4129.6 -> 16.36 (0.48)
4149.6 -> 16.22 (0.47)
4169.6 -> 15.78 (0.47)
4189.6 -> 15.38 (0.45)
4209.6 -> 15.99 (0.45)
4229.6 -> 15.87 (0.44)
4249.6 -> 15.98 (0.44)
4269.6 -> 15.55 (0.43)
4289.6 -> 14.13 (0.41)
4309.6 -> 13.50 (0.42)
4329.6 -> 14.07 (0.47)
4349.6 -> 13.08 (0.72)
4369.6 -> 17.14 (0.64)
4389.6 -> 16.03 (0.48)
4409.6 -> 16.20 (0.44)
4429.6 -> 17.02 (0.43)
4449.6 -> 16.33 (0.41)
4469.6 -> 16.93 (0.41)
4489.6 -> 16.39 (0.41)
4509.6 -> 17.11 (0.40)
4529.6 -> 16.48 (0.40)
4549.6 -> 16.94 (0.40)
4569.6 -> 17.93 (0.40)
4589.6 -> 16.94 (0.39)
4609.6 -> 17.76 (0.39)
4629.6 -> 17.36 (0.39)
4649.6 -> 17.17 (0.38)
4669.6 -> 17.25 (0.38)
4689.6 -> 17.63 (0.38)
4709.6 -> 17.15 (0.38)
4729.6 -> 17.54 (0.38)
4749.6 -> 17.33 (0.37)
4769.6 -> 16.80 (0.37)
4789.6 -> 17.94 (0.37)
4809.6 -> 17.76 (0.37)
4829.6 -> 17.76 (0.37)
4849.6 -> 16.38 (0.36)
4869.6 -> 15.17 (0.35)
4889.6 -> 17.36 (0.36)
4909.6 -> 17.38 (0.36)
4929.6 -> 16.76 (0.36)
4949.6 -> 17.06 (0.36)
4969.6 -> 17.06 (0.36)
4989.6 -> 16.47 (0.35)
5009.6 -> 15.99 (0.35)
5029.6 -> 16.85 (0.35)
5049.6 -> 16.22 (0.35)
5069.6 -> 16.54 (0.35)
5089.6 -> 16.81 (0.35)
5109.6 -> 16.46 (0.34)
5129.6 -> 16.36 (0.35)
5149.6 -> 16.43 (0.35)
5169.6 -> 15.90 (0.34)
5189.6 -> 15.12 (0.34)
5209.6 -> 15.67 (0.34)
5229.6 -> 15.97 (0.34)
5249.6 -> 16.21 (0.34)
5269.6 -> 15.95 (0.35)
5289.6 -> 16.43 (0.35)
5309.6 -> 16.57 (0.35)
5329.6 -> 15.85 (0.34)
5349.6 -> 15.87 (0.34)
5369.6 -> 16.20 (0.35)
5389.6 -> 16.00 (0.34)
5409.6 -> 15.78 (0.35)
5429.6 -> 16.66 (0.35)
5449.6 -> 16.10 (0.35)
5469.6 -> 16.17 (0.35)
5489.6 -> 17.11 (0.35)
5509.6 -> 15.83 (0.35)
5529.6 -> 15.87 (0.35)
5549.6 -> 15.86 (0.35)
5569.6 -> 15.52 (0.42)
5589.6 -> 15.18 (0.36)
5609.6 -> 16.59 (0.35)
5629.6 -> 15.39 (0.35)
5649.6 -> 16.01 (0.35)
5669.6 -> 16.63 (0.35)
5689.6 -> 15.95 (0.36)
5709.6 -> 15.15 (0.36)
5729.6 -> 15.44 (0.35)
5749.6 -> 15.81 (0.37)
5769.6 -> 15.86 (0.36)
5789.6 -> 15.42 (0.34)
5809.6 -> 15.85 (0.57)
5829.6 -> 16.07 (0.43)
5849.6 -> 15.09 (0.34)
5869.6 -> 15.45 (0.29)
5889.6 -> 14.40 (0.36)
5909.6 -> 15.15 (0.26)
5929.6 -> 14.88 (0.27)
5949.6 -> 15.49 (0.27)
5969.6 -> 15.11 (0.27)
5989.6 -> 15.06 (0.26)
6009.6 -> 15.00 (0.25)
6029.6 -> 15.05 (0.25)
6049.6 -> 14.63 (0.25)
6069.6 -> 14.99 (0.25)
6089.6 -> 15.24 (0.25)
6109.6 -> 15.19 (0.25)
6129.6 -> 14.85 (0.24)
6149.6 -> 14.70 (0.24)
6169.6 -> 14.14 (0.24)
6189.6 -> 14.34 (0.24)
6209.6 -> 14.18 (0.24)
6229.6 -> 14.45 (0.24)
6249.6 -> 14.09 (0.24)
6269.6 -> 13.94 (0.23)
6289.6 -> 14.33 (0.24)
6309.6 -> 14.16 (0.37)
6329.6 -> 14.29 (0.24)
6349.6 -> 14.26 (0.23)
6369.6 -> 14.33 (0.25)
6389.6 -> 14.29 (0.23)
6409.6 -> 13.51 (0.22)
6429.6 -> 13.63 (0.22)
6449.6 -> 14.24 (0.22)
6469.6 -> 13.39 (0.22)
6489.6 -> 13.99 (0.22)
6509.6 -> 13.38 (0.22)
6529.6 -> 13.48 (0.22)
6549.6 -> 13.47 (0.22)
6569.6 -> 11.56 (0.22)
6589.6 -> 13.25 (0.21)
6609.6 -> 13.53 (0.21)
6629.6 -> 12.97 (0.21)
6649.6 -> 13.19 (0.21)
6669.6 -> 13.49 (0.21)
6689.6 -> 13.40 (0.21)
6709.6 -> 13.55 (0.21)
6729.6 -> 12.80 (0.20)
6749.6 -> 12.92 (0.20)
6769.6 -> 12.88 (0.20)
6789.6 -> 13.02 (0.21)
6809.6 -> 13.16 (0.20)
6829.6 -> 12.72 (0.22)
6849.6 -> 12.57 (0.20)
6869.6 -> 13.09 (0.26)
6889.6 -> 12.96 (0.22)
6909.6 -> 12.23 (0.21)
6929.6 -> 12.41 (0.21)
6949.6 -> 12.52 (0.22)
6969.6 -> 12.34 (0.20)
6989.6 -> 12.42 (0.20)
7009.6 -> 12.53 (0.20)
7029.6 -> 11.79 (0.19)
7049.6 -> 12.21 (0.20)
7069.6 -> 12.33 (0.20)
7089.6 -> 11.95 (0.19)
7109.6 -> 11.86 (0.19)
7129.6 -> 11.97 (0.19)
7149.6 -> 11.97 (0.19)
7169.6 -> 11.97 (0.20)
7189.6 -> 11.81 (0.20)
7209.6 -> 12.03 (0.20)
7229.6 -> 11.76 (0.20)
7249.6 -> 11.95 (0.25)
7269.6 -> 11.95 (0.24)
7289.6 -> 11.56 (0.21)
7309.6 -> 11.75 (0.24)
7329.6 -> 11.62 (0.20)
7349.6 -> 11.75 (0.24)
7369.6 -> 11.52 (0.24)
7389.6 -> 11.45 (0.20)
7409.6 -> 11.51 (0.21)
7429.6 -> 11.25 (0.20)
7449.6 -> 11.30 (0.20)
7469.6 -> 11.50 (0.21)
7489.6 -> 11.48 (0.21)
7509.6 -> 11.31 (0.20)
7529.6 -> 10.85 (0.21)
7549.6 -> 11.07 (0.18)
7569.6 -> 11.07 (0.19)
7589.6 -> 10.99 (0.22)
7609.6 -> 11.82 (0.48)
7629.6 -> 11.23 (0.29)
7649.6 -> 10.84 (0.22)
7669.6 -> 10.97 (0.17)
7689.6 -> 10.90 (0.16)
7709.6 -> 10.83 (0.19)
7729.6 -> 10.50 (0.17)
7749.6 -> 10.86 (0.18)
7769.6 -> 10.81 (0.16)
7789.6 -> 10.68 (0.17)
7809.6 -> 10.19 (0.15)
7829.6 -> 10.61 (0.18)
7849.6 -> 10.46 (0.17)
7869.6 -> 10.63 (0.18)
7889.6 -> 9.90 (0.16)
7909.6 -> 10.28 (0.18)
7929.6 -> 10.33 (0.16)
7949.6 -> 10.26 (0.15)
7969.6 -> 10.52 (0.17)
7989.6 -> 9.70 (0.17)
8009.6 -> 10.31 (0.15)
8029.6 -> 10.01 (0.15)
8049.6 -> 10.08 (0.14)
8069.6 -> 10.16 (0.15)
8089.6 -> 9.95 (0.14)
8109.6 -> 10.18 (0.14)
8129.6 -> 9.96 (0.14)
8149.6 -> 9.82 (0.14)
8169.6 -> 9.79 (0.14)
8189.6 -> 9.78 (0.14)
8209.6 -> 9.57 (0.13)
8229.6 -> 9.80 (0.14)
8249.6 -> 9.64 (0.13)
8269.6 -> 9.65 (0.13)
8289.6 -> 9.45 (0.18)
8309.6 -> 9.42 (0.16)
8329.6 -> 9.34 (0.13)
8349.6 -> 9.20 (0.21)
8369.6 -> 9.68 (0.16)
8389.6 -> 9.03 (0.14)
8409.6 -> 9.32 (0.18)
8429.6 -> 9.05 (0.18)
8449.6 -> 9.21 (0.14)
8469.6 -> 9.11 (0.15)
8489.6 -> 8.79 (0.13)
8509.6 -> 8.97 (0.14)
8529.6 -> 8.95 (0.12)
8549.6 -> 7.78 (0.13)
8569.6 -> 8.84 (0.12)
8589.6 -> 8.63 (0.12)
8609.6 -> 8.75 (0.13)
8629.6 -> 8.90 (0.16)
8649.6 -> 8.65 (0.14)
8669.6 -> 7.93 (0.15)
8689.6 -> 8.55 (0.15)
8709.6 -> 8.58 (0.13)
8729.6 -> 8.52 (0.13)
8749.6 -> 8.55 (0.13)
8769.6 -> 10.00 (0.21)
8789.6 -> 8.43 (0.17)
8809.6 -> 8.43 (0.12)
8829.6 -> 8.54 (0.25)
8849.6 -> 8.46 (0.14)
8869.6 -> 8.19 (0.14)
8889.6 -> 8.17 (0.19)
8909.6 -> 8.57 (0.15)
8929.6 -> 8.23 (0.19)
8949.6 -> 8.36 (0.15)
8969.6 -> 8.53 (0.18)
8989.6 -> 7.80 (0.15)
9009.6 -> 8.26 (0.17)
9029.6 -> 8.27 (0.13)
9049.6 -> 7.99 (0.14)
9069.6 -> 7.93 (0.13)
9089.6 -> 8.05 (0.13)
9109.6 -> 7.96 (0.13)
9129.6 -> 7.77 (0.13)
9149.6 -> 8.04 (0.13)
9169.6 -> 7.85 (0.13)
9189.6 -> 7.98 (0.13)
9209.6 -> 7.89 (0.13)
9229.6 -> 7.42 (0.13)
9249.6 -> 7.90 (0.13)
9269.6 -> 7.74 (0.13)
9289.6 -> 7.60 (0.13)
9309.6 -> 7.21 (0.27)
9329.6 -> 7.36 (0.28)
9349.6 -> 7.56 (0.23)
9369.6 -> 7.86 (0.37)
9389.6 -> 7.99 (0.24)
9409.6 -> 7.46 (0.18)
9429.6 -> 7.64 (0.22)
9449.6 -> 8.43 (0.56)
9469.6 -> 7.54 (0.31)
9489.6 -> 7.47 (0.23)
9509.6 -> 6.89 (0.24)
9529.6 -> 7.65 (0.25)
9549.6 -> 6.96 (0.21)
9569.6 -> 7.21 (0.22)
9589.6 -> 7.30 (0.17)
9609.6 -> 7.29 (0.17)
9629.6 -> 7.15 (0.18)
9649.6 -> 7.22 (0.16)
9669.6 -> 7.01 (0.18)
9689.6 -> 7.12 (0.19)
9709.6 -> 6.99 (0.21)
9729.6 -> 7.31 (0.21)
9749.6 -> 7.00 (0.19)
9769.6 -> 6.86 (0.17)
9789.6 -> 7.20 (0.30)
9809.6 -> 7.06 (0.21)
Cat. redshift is 0.000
